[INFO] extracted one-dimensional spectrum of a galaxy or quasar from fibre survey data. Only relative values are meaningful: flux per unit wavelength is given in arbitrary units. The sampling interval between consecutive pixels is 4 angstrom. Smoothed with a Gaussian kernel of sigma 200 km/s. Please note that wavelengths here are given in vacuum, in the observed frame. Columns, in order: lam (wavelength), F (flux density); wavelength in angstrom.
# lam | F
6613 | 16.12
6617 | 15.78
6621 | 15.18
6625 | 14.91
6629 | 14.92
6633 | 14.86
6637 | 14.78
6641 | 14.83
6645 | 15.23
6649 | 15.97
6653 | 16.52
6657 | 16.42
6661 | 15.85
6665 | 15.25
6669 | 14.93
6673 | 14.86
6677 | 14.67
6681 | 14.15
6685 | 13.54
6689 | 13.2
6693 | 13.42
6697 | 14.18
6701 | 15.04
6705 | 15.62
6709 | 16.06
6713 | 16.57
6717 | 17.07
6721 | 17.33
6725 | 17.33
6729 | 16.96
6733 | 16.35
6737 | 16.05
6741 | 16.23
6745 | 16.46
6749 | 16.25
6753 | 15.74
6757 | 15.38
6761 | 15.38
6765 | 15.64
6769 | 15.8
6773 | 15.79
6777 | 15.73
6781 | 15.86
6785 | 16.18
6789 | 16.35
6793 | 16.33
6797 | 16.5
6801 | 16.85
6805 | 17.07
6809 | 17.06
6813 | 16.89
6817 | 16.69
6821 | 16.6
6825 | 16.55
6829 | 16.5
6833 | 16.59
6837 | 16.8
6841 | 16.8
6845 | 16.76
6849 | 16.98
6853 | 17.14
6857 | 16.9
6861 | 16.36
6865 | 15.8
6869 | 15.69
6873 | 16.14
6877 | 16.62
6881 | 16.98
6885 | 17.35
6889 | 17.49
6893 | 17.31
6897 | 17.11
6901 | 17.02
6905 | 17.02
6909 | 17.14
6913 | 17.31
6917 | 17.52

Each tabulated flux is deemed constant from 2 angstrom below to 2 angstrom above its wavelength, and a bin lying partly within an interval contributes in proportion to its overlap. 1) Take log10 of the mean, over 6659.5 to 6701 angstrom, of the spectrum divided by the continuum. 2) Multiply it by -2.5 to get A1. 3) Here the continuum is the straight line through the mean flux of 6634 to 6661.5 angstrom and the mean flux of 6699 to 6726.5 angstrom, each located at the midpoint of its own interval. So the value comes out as 0.11 mag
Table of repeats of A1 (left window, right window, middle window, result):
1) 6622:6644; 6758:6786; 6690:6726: -0.03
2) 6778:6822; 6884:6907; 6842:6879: 0.03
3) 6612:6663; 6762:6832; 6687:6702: 0.14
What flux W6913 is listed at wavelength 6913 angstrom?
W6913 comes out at 17.31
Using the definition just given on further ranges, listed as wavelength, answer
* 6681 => 14.15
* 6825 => 16.55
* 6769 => 15.8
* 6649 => 15.97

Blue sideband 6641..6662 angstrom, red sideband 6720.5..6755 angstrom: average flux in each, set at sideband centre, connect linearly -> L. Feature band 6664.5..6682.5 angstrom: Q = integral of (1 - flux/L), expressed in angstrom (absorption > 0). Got 1.5 angstrom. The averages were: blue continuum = 15.9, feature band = 14.7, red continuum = 16.5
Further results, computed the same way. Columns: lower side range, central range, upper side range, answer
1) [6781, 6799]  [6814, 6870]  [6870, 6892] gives 0.1 angstrom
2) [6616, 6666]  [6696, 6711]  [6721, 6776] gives 0.5 angstrom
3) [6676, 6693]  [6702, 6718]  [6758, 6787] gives -2.1 angstrom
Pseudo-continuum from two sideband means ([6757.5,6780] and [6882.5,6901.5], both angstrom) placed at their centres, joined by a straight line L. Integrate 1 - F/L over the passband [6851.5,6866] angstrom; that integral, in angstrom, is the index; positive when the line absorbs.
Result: 0.2 angstrom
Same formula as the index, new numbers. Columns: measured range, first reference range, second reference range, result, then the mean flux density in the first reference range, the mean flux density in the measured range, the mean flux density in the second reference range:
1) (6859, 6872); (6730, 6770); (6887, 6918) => 0.7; 16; 16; 17.2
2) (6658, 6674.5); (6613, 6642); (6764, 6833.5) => 0.1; 15.1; 15.3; 16.4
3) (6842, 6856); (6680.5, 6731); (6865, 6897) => -0.4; 15.5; 16.9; 16.8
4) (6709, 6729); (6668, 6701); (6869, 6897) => -3.2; 14.2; 17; 16.9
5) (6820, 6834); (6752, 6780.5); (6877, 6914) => -0.2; 15.6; 16.6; 17.2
